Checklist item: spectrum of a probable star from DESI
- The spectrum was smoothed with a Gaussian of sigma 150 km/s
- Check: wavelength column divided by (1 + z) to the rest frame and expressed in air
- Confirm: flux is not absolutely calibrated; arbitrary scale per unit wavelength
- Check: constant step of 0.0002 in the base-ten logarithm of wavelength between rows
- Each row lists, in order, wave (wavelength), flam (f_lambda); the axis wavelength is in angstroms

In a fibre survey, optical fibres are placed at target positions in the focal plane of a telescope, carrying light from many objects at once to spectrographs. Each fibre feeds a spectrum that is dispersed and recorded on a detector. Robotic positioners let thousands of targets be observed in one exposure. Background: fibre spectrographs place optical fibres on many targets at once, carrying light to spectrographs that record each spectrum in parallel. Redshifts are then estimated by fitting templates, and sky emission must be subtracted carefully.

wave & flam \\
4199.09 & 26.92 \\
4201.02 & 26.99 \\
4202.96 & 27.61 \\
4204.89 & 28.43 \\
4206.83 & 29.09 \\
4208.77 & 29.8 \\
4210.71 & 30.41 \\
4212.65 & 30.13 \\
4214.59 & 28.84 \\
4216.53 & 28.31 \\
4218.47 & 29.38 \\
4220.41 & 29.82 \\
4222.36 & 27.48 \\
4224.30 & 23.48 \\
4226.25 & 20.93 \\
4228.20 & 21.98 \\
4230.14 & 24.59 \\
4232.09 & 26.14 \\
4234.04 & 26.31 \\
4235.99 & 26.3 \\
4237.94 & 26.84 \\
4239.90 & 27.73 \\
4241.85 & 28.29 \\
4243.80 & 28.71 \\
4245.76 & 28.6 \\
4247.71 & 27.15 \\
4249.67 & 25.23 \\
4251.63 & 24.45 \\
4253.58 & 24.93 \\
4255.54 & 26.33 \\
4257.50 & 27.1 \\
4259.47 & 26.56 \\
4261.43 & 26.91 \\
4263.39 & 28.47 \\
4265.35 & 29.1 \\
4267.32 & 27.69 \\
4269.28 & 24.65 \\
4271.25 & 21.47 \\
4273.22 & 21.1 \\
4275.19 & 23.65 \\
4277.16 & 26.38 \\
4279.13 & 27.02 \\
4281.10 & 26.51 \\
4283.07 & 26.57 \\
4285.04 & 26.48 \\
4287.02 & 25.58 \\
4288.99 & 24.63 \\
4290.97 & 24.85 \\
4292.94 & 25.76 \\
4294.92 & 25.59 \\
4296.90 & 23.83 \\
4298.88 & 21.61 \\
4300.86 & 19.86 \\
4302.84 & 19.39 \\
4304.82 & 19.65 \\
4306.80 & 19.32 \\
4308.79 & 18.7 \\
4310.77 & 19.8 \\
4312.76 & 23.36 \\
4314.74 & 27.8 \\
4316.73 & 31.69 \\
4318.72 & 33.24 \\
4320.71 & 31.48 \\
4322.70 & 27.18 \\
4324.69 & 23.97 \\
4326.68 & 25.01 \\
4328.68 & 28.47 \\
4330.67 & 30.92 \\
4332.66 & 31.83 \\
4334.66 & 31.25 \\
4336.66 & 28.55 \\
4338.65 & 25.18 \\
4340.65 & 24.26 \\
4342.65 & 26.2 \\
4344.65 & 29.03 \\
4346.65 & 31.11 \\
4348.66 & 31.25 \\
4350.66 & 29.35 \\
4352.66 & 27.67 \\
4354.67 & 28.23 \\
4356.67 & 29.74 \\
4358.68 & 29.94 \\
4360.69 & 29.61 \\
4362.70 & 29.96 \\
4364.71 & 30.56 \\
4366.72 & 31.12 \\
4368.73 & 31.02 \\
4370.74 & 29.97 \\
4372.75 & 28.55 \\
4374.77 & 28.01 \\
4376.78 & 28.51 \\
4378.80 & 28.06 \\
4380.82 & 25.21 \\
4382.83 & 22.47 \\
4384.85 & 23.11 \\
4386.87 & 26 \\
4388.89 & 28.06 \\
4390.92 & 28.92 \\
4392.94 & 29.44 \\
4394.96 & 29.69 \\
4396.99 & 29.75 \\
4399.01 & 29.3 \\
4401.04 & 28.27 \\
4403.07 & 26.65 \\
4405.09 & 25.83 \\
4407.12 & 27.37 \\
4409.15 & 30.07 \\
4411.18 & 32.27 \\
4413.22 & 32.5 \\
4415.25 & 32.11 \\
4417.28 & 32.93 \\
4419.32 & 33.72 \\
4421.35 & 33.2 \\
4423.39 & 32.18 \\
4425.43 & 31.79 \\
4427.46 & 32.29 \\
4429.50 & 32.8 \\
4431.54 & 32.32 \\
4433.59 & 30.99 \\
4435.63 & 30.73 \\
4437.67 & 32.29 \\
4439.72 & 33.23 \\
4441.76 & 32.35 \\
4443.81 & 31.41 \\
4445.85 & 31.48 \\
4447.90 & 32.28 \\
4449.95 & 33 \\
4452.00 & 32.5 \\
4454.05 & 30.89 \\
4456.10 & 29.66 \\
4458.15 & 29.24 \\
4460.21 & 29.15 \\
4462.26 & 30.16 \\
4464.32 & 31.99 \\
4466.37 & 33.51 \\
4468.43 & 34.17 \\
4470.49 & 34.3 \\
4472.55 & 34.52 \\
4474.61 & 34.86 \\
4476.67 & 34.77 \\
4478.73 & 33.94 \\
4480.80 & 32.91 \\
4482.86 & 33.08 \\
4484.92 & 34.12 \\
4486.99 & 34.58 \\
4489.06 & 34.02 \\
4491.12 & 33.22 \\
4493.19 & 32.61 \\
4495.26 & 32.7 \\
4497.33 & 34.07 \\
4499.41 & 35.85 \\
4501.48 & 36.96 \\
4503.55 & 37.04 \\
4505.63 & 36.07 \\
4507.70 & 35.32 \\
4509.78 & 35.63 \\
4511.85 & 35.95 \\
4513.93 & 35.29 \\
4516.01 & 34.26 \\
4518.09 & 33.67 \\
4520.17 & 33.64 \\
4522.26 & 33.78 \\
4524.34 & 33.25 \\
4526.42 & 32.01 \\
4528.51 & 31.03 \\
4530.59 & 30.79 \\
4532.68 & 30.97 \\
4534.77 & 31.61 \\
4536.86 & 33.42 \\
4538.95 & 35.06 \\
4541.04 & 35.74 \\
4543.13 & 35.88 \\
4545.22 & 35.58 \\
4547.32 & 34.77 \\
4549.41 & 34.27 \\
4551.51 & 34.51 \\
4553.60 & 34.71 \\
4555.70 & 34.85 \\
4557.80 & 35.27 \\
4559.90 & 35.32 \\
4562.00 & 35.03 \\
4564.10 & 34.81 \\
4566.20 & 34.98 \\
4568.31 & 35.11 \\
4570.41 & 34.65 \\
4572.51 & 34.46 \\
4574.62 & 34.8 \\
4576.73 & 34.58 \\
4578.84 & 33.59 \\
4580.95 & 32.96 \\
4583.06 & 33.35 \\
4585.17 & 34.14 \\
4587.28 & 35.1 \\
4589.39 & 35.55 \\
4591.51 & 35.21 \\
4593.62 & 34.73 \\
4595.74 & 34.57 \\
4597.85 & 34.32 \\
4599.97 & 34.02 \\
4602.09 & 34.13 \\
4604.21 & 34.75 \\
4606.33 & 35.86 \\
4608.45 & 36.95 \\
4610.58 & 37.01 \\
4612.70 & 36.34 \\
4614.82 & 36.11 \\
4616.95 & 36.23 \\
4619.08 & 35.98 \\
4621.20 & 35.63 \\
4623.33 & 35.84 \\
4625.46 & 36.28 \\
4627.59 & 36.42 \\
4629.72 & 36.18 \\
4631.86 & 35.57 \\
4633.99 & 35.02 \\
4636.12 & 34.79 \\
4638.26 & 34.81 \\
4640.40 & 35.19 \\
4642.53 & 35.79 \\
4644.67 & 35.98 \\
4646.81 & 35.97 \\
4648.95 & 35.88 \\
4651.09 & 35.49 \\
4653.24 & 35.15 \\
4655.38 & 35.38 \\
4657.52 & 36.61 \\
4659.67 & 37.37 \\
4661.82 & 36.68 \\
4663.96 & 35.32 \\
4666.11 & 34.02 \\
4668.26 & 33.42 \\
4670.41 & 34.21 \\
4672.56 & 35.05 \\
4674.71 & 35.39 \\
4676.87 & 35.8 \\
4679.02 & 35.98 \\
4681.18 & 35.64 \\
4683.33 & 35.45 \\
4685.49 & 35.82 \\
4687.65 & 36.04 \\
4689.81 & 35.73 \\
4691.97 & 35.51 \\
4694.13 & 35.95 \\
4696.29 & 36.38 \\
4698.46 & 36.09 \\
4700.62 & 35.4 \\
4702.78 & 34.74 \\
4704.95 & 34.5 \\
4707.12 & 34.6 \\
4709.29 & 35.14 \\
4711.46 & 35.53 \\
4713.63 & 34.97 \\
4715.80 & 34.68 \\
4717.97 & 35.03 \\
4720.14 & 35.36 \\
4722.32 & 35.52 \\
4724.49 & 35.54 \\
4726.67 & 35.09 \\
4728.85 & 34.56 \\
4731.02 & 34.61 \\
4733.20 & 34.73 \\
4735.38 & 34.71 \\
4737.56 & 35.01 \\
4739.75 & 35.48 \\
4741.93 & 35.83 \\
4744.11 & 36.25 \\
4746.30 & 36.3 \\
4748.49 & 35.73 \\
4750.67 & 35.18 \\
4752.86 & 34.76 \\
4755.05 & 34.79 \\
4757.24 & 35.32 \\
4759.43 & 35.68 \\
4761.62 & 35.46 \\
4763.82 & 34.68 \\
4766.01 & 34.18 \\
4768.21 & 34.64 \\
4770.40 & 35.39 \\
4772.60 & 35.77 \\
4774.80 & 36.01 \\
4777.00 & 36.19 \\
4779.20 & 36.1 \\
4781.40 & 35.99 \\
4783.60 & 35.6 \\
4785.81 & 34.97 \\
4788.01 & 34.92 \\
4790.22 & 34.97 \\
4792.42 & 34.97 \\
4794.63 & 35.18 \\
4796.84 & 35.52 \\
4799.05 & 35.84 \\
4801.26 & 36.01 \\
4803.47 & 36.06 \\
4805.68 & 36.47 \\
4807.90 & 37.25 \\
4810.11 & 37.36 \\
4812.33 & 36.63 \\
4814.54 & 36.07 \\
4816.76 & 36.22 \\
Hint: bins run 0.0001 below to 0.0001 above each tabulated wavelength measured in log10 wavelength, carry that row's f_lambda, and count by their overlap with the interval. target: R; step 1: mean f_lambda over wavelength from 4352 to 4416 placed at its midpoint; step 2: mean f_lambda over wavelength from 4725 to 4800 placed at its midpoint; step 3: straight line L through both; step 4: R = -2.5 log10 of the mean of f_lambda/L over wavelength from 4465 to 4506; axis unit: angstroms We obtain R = -0.13 mag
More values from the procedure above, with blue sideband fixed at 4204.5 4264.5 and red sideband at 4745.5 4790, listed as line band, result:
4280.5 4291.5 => 0.08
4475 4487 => -0.10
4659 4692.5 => -0.05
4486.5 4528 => -0.10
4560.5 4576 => -0.08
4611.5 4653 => -0.08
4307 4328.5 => 0.09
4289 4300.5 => 0.16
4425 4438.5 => -0.06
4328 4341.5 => 0.00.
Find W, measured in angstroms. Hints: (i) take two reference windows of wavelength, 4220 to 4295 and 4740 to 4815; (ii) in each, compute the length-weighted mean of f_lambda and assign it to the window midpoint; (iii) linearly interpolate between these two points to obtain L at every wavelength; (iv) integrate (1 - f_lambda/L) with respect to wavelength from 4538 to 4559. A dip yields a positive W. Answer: -2.5 angstroms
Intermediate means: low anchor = 25.9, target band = 35.1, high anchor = 35.6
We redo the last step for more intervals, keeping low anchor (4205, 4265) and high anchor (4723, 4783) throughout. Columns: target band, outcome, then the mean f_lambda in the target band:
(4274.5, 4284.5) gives 0.59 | 26.1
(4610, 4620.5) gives -1.00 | 36.3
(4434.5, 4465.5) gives -0.89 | 31.4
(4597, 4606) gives -0.41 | 34.4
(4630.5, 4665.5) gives -2.09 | 35.7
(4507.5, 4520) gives -1.35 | 34.9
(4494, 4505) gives -1.41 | 35.3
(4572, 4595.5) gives -1.28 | 34.4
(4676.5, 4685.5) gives -0.40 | 35.7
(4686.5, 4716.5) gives -0.76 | 35.4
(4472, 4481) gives -0.99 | 34.3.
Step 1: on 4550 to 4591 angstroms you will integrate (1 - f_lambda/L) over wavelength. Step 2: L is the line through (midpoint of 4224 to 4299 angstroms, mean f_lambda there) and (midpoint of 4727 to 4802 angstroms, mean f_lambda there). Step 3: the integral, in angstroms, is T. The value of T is -3.9 angstroms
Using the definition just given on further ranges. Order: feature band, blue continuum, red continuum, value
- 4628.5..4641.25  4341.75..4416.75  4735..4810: -0.80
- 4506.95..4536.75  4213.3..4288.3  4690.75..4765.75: -1.90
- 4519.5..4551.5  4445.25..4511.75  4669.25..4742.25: 0.40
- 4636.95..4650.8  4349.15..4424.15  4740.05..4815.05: -0.89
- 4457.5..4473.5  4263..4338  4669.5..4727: -1.37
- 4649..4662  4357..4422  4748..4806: -1.02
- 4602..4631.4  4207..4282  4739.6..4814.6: -2.79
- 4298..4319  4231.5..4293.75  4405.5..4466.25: 3.68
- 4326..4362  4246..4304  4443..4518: -1.08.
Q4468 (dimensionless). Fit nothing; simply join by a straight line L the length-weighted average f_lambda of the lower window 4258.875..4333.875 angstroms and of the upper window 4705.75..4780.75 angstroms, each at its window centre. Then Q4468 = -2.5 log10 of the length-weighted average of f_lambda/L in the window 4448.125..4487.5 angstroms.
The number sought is -0.12 mag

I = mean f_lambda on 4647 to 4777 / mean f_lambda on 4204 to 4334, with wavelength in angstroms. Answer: 1.35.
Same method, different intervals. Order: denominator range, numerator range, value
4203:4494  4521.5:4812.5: 1.23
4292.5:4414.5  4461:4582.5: 1.25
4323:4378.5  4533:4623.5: 1.21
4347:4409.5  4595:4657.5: 1.25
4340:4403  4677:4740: 1.24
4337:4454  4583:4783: 1.19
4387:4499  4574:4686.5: 1.11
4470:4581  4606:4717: 1.04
